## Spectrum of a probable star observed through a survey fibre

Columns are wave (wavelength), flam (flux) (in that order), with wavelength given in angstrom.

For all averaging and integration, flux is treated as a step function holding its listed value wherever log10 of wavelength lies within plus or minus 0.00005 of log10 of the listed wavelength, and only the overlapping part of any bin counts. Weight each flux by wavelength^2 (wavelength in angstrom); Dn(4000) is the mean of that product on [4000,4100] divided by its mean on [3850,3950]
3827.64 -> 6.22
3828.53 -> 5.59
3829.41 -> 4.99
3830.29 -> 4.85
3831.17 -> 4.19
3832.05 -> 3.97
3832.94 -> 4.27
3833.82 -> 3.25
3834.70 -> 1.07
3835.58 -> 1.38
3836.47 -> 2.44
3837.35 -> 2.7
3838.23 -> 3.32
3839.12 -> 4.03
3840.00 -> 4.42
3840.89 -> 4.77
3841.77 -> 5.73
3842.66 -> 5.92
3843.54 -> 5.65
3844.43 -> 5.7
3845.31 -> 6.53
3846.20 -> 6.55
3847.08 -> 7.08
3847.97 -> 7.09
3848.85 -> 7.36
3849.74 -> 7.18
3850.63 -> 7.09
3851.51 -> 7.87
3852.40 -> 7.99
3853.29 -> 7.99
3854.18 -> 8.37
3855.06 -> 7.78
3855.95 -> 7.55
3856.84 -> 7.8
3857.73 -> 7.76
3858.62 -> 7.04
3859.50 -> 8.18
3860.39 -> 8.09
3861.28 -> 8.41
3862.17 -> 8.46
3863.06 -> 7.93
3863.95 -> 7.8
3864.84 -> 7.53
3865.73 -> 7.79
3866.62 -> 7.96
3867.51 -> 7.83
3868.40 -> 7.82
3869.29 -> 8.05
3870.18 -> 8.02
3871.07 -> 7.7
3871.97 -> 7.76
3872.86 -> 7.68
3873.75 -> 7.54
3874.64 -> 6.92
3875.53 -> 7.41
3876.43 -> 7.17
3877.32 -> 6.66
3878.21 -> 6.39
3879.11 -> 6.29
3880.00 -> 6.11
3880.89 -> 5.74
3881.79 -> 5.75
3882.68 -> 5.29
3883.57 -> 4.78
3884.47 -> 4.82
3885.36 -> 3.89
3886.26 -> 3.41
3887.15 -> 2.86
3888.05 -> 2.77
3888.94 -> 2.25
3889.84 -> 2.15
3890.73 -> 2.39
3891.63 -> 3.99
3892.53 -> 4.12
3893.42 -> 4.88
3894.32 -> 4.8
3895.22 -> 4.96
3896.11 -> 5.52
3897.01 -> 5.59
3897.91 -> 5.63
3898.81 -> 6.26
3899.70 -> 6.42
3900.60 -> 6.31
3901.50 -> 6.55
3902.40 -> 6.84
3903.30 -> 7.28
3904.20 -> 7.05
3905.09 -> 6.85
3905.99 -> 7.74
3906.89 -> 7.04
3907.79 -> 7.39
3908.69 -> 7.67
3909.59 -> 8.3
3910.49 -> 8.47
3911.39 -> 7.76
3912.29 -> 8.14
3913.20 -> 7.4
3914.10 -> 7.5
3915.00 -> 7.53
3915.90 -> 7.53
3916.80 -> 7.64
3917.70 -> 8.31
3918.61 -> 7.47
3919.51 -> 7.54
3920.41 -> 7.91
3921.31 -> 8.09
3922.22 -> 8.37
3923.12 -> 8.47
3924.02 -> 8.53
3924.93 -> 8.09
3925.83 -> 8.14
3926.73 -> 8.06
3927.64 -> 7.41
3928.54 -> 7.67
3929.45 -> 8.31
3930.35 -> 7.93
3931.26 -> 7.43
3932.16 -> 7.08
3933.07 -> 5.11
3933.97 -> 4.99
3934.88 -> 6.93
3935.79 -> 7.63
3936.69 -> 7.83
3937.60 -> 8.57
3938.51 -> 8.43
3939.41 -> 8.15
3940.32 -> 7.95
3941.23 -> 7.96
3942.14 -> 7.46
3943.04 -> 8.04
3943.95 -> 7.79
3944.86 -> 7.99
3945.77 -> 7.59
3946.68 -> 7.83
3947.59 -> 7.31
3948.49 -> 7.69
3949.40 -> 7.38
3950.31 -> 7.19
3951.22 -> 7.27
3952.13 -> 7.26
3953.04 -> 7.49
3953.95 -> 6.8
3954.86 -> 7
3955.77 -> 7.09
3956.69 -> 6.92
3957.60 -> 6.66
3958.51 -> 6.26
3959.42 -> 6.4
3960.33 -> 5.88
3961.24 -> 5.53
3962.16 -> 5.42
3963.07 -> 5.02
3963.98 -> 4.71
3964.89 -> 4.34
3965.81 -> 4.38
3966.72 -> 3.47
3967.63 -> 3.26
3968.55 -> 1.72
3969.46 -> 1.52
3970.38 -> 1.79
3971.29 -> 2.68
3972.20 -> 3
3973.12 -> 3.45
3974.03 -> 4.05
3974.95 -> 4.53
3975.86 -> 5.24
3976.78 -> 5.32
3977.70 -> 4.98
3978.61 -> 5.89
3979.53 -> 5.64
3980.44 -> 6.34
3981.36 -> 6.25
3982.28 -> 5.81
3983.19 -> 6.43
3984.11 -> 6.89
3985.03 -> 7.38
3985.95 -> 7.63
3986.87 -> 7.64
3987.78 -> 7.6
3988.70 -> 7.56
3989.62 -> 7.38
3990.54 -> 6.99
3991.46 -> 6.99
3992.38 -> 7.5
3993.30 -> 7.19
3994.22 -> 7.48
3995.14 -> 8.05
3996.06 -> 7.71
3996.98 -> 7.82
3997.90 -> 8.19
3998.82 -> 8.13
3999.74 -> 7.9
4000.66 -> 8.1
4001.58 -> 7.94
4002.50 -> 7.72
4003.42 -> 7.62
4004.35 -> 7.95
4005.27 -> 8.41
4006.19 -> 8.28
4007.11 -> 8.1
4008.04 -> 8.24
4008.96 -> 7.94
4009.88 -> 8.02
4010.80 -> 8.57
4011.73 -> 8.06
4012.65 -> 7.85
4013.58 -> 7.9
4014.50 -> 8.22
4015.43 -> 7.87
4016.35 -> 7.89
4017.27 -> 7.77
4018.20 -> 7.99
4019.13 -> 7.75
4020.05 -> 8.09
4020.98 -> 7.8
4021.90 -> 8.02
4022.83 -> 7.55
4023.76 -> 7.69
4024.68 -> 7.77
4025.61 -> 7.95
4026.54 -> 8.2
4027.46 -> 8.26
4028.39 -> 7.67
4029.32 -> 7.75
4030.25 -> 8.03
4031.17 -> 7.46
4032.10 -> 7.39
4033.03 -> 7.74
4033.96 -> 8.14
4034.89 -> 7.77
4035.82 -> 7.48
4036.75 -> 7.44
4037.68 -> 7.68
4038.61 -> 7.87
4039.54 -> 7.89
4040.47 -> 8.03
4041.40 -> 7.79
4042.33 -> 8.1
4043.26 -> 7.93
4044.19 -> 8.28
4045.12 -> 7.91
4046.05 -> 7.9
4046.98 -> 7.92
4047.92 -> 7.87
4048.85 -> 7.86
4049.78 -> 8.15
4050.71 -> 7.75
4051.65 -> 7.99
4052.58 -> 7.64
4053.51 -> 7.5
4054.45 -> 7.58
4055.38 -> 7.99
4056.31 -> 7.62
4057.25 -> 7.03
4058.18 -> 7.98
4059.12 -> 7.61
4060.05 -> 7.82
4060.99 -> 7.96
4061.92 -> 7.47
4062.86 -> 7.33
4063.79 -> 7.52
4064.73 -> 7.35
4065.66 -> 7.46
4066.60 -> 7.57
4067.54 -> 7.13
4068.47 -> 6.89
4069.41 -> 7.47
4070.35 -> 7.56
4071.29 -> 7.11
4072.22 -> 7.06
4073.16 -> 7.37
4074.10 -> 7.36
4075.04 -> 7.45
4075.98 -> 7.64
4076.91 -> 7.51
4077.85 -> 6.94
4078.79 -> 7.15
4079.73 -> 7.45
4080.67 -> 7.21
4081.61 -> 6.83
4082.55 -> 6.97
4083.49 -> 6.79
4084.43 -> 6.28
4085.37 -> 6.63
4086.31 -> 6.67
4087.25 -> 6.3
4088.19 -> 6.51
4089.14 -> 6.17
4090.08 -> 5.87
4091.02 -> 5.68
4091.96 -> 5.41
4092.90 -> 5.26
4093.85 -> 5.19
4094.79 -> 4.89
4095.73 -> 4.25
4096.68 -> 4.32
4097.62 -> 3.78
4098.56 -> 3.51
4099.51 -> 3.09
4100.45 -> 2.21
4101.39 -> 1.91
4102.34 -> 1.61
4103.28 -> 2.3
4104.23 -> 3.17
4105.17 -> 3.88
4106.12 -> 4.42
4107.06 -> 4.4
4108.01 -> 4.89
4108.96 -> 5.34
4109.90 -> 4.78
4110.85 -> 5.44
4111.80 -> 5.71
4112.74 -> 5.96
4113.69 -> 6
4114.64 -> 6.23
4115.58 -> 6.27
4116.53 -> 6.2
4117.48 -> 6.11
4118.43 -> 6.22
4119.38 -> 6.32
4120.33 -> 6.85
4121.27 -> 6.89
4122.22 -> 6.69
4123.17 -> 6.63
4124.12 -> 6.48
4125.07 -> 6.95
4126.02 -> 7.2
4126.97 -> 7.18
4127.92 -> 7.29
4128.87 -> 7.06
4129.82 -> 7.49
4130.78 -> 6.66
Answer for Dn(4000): 1.13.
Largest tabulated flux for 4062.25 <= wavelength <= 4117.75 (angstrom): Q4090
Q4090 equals 7.64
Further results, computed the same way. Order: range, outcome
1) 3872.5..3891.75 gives 7.68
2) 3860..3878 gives 8.46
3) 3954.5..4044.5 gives 8.57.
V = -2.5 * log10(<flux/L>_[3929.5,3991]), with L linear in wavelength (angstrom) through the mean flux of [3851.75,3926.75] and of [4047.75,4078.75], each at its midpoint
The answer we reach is 0.14 mag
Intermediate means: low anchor 6.81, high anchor 7.52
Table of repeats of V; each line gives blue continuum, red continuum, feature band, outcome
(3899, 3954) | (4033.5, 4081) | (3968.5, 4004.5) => 0.20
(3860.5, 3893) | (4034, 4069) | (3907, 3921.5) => -0.20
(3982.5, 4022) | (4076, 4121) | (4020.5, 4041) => -0.11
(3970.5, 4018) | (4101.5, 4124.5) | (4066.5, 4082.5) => -0.23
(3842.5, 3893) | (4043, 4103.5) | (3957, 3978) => 0.45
